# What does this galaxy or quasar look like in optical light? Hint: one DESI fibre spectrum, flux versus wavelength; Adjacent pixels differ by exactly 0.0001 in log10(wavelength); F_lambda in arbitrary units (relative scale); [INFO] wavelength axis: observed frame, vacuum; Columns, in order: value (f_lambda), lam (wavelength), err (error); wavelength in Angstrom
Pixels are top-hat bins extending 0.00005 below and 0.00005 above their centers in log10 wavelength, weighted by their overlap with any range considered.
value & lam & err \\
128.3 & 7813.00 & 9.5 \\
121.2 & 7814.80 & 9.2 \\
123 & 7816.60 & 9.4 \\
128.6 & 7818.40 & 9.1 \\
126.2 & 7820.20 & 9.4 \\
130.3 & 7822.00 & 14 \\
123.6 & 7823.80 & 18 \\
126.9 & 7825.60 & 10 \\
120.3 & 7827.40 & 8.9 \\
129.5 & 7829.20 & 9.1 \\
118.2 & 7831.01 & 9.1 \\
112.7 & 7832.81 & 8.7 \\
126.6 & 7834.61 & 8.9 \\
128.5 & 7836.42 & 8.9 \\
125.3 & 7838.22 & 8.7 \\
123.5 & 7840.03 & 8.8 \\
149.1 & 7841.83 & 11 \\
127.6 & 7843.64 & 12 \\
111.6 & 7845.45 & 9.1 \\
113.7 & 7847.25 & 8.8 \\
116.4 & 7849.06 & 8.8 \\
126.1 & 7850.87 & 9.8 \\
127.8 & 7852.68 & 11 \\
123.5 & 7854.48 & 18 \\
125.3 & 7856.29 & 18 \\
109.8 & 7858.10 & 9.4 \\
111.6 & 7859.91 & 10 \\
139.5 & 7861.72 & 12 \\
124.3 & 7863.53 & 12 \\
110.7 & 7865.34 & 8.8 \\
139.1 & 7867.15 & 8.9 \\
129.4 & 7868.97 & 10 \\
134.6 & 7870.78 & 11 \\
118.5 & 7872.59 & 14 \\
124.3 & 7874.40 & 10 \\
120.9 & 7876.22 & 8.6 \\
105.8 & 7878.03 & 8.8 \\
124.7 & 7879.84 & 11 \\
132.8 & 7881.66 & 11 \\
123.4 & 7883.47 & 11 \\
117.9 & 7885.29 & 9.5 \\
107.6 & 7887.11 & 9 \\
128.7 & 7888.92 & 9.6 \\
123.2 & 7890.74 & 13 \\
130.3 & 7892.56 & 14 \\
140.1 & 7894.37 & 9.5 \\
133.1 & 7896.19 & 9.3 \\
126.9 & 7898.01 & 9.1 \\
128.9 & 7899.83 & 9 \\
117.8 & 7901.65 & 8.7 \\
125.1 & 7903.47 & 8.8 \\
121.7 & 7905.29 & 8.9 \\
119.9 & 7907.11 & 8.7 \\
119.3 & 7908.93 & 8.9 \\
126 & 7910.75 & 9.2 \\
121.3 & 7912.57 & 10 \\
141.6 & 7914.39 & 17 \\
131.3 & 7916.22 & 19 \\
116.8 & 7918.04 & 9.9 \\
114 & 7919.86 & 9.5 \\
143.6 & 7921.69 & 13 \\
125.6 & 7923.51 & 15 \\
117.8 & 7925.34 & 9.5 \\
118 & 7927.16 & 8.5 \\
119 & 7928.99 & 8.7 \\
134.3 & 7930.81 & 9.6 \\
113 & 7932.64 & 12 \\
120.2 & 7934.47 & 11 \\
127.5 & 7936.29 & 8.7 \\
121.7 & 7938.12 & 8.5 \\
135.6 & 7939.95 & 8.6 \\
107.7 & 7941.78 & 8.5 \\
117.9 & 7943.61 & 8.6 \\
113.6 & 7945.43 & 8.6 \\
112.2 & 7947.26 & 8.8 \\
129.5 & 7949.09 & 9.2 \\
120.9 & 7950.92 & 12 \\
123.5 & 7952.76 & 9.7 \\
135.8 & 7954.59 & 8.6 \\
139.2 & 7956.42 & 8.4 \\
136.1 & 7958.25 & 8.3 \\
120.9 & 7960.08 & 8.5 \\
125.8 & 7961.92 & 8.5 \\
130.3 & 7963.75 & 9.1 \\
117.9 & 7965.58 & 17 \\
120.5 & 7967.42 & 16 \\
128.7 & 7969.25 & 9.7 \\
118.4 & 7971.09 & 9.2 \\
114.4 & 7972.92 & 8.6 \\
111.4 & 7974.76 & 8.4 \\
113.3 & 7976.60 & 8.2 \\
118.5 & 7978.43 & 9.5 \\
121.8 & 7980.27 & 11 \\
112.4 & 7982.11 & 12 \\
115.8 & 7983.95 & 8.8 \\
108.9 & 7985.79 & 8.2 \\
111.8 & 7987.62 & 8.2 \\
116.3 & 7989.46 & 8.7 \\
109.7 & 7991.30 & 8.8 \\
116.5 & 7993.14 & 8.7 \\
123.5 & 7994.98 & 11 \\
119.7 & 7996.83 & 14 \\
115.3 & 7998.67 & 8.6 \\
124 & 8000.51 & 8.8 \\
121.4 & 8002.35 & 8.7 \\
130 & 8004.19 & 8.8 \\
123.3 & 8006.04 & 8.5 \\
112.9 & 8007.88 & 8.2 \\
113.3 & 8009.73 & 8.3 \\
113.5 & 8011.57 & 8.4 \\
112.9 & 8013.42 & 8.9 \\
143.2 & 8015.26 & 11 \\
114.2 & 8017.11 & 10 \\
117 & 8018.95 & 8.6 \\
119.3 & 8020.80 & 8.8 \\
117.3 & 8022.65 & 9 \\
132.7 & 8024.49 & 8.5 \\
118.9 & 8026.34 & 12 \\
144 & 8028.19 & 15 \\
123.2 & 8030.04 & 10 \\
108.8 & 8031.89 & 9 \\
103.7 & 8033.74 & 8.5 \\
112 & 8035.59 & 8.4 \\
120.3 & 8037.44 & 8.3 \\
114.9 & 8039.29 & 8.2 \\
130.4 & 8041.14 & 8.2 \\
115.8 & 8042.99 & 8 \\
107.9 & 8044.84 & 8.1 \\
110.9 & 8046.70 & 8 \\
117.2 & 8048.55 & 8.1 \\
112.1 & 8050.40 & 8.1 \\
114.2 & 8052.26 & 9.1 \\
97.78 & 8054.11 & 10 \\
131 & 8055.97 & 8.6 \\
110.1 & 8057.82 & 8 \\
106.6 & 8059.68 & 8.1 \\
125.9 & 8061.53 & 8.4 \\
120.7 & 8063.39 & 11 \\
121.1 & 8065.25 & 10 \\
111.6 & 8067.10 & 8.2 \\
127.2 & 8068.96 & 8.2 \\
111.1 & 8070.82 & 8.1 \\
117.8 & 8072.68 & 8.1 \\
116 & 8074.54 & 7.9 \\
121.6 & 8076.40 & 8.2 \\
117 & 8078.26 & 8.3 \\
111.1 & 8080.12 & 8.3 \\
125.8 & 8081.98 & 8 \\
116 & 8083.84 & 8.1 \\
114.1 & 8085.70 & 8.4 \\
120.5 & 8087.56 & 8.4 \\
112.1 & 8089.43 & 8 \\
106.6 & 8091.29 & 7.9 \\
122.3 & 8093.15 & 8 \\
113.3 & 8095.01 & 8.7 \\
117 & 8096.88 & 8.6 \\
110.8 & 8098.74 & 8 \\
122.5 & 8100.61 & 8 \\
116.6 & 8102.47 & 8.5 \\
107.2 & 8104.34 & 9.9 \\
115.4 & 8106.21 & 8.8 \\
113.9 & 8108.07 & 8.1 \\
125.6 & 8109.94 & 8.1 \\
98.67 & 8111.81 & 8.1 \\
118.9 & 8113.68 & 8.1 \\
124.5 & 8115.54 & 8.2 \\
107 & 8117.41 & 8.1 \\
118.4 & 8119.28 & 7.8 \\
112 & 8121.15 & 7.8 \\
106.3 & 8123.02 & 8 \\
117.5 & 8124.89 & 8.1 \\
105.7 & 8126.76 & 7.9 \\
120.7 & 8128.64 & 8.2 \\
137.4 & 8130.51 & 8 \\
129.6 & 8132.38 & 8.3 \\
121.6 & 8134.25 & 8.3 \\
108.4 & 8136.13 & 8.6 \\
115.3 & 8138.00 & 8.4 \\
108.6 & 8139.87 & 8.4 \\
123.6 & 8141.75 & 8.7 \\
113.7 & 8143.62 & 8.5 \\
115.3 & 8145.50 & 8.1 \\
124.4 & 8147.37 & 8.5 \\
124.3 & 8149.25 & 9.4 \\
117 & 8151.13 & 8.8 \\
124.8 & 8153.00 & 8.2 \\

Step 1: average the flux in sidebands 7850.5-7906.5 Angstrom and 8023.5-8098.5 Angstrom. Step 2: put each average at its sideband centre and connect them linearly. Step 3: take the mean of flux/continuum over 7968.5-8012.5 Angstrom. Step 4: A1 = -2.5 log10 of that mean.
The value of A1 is 0.02 mag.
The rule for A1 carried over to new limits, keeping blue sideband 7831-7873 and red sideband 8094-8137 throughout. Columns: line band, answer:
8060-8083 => -0.01 mag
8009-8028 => -0.02 mag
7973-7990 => 0.05 mag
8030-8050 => 0.04 mag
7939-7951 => 0.01 mag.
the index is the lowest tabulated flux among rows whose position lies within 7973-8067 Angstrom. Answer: 97.78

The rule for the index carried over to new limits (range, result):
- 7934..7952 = 107.7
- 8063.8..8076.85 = 111.1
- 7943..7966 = 112.2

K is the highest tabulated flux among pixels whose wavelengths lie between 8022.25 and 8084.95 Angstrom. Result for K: 144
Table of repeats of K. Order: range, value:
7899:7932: 143.6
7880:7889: 132.8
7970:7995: 123.5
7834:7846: 149.1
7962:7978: 130.3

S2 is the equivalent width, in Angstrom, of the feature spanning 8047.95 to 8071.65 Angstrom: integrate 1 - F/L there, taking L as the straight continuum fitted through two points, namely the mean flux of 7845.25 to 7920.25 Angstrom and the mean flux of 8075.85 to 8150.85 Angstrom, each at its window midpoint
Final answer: 0.5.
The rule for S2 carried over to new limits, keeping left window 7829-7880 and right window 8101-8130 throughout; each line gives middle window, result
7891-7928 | -1.37 Angstrom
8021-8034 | -0.51 Angstrom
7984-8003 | 0.31 Angstrom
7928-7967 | -1.22 Angstrom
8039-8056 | 0.34 Angstrom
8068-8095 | -0.33 Angstrom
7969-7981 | 0.18 Angstrom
